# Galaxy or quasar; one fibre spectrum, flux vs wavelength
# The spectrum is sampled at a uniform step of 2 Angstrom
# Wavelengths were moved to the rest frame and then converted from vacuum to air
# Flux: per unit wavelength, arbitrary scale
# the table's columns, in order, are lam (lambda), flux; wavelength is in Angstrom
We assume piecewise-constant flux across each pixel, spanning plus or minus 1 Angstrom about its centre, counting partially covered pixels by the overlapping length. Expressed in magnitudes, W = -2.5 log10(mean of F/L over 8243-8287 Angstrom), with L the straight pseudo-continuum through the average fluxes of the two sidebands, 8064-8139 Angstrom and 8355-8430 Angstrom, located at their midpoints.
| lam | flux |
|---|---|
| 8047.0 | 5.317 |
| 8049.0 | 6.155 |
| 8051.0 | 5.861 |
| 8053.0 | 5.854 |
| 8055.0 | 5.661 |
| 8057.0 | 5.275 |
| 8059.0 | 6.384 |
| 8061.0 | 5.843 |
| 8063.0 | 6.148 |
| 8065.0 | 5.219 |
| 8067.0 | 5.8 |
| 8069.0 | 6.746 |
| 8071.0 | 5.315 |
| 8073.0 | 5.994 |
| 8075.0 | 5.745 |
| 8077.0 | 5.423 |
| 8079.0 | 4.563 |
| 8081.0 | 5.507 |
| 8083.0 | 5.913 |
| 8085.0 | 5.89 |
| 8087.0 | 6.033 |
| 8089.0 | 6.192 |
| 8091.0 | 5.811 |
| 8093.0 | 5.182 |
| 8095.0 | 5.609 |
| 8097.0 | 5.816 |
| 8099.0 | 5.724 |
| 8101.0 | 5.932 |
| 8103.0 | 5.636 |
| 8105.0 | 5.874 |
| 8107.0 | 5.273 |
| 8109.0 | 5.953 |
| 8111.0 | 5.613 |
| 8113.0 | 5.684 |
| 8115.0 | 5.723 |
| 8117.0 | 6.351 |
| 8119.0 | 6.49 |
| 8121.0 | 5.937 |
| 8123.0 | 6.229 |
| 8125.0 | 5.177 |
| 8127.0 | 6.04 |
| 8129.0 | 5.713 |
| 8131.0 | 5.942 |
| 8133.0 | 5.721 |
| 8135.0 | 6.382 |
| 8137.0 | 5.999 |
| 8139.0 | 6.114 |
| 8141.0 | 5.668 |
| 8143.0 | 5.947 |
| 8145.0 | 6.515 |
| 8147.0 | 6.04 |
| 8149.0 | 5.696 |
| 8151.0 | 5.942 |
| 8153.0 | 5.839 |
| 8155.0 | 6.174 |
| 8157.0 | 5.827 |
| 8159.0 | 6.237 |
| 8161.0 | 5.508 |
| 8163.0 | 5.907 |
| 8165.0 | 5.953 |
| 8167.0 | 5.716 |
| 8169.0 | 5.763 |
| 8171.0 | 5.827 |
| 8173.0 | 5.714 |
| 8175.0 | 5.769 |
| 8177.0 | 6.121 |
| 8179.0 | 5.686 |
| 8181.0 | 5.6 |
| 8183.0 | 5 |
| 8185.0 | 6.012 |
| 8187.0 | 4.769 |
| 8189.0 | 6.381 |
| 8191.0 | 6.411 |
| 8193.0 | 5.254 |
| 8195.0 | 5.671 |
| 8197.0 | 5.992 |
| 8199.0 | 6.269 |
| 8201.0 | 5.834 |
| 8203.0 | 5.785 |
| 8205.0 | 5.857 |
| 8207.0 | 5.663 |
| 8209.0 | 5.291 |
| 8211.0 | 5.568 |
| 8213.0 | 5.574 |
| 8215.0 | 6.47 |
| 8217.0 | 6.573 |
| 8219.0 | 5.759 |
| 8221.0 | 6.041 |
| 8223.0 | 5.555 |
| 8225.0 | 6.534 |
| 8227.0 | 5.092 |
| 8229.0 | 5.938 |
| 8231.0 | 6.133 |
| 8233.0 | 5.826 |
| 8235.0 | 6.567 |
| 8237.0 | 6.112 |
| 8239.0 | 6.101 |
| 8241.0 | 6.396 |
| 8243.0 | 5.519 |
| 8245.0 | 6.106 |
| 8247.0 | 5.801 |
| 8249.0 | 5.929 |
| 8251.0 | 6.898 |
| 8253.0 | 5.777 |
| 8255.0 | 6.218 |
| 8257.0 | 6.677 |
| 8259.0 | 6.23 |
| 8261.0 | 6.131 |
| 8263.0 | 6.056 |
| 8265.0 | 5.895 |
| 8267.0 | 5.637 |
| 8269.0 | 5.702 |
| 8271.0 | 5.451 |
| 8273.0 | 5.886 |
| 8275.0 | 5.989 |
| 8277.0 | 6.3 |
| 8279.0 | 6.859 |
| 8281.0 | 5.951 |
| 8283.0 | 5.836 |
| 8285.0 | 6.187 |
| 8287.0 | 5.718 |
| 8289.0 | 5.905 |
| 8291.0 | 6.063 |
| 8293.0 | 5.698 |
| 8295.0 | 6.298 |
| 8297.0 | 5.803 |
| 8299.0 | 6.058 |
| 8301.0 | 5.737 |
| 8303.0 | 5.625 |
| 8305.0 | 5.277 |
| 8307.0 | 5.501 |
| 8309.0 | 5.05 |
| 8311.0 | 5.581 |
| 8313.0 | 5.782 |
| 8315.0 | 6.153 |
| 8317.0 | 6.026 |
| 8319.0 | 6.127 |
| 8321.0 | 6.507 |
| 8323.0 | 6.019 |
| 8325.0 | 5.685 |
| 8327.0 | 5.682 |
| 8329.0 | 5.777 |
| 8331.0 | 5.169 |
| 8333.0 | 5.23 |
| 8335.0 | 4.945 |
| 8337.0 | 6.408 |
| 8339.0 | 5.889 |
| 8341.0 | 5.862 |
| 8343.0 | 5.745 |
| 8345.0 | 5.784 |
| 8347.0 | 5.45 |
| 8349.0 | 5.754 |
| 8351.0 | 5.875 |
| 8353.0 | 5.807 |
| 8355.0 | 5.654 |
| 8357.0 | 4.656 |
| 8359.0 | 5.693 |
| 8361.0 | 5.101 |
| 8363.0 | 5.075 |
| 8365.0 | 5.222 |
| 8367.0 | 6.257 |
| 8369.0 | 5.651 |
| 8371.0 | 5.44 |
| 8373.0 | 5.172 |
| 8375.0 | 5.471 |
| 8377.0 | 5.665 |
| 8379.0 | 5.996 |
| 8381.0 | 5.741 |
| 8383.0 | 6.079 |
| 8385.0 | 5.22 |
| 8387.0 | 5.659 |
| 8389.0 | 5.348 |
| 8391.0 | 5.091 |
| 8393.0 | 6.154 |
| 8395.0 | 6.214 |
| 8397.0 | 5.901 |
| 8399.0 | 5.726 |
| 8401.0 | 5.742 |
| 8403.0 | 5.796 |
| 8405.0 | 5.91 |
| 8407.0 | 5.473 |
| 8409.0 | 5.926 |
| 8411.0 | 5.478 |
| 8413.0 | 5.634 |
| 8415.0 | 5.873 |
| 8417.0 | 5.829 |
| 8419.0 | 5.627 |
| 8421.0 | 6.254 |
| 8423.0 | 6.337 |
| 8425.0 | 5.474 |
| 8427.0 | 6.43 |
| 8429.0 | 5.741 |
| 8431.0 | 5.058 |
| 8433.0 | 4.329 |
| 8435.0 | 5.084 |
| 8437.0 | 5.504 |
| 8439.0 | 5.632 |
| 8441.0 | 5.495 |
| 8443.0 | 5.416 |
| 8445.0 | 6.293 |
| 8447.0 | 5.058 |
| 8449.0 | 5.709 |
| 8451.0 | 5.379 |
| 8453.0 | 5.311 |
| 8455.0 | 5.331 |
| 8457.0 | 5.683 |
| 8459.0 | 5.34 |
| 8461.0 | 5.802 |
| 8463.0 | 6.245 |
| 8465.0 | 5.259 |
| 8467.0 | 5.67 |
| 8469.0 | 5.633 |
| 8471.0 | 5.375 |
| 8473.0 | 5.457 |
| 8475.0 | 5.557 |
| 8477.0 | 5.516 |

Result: -0.06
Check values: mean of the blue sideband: 5.79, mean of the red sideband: 5.68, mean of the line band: 6.05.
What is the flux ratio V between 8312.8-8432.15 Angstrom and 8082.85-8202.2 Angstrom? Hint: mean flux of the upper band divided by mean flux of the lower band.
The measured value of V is 1.0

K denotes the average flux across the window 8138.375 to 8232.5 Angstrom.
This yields 5.85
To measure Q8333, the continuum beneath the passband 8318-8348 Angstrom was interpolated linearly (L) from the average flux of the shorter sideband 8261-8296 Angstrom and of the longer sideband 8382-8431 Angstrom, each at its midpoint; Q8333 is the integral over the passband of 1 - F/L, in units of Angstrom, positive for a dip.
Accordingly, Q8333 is 0.7 Angstrom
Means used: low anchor 5.97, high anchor 5.77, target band 5.75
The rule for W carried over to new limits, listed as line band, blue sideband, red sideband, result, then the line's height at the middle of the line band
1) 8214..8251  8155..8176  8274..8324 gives -0.03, 5.88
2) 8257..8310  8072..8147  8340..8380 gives -0.05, 5.64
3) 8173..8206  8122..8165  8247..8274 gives 0.04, 5.97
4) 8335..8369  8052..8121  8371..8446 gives 0.01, 5.69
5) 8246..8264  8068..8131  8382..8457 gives -0.09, 5.71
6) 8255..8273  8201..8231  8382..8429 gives -0.03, 5.83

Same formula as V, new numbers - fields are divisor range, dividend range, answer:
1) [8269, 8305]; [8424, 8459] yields 0.92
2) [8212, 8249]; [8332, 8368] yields 0.93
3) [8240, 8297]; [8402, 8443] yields 0.93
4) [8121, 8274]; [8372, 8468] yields 0.95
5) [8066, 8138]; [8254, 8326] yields 1.02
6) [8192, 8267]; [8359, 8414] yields 0.94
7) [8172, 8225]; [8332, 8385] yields 0.96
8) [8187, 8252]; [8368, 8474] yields 0.95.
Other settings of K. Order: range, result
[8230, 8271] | 6.07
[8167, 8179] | 5.82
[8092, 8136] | 5.82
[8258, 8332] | 5.87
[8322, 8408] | 5.63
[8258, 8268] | 5.99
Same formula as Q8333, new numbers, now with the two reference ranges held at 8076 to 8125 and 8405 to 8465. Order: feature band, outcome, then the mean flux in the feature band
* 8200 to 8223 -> -0.55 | 5.84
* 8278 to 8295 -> -1.11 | 6.04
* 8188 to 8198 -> -0.40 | 5.94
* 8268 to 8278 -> -0.33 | 5.87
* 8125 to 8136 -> -0.28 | 5.89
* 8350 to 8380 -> 0.66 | 5.52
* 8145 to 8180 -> -0.96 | 5.88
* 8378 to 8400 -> -0.42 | 5.74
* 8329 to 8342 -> 0.13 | 5.6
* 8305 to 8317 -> 0.09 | 5.62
